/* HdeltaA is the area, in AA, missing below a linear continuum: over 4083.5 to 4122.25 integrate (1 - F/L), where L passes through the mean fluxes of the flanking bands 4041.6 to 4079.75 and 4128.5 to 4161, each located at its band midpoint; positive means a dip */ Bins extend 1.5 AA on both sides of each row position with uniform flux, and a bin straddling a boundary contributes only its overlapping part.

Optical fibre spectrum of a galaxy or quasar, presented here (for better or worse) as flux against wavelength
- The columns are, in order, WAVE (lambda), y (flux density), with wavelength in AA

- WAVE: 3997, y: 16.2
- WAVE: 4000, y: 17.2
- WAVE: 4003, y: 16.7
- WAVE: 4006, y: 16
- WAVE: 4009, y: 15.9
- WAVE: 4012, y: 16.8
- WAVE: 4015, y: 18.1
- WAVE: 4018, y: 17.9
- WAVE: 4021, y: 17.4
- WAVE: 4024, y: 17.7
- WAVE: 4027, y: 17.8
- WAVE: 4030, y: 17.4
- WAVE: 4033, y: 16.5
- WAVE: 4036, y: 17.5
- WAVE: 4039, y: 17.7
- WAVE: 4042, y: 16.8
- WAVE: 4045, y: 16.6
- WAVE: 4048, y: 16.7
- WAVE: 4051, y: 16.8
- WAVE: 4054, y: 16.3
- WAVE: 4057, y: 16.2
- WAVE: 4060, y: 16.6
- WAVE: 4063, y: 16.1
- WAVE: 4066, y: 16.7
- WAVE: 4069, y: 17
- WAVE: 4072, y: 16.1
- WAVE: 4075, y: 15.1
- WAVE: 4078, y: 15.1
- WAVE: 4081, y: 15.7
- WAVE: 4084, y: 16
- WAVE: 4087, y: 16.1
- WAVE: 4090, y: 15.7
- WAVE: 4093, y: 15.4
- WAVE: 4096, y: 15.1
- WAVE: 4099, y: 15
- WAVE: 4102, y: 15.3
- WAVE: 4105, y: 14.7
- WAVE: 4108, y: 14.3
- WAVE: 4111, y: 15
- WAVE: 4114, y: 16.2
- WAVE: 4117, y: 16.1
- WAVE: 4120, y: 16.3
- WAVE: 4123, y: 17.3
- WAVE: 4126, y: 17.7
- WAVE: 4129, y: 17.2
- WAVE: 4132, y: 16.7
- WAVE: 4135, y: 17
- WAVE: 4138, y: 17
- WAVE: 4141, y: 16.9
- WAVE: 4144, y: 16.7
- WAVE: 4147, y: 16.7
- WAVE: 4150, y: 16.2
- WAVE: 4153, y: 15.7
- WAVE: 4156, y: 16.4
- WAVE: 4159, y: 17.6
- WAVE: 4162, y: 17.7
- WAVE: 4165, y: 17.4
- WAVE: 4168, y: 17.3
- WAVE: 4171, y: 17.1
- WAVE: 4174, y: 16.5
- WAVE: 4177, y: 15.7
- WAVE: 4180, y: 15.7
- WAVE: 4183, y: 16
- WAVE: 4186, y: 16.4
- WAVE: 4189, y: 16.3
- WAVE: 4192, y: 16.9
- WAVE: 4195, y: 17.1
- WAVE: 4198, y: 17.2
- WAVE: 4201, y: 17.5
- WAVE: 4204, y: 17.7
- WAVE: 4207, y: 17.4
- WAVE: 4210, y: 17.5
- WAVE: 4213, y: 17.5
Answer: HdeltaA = 2.4 AA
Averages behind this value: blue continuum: 16.3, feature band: 15.5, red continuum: 16.7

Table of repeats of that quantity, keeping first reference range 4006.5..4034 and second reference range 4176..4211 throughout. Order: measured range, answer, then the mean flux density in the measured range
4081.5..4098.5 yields 1.43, 15.6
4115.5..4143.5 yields 0.09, 16.9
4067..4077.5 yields 0.68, 16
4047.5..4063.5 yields 0.65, 16.5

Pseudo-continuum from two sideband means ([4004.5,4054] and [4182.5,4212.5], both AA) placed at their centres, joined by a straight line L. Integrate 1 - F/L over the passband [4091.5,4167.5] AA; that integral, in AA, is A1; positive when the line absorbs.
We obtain 3.31 AA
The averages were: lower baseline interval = 17.1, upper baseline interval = 17.1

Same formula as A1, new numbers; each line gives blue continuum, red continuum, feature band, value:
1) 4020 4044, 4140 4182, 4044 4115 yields 5.30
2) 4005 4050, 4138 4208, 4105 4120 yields 1.34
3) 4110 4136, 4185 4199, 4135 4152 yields -0.02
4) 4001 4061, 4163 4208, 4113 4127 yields 0.15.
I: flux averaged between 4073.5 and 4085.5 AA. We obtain 15.5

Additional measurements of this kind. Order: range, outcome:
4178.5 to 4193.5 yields 16.3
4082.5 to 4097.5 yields 15.7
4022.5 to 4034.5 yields 17.3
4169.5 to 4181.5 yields 16.2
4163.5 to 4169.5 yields 17.3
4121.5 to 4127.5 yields 17.5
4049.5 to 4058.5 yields 16.4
